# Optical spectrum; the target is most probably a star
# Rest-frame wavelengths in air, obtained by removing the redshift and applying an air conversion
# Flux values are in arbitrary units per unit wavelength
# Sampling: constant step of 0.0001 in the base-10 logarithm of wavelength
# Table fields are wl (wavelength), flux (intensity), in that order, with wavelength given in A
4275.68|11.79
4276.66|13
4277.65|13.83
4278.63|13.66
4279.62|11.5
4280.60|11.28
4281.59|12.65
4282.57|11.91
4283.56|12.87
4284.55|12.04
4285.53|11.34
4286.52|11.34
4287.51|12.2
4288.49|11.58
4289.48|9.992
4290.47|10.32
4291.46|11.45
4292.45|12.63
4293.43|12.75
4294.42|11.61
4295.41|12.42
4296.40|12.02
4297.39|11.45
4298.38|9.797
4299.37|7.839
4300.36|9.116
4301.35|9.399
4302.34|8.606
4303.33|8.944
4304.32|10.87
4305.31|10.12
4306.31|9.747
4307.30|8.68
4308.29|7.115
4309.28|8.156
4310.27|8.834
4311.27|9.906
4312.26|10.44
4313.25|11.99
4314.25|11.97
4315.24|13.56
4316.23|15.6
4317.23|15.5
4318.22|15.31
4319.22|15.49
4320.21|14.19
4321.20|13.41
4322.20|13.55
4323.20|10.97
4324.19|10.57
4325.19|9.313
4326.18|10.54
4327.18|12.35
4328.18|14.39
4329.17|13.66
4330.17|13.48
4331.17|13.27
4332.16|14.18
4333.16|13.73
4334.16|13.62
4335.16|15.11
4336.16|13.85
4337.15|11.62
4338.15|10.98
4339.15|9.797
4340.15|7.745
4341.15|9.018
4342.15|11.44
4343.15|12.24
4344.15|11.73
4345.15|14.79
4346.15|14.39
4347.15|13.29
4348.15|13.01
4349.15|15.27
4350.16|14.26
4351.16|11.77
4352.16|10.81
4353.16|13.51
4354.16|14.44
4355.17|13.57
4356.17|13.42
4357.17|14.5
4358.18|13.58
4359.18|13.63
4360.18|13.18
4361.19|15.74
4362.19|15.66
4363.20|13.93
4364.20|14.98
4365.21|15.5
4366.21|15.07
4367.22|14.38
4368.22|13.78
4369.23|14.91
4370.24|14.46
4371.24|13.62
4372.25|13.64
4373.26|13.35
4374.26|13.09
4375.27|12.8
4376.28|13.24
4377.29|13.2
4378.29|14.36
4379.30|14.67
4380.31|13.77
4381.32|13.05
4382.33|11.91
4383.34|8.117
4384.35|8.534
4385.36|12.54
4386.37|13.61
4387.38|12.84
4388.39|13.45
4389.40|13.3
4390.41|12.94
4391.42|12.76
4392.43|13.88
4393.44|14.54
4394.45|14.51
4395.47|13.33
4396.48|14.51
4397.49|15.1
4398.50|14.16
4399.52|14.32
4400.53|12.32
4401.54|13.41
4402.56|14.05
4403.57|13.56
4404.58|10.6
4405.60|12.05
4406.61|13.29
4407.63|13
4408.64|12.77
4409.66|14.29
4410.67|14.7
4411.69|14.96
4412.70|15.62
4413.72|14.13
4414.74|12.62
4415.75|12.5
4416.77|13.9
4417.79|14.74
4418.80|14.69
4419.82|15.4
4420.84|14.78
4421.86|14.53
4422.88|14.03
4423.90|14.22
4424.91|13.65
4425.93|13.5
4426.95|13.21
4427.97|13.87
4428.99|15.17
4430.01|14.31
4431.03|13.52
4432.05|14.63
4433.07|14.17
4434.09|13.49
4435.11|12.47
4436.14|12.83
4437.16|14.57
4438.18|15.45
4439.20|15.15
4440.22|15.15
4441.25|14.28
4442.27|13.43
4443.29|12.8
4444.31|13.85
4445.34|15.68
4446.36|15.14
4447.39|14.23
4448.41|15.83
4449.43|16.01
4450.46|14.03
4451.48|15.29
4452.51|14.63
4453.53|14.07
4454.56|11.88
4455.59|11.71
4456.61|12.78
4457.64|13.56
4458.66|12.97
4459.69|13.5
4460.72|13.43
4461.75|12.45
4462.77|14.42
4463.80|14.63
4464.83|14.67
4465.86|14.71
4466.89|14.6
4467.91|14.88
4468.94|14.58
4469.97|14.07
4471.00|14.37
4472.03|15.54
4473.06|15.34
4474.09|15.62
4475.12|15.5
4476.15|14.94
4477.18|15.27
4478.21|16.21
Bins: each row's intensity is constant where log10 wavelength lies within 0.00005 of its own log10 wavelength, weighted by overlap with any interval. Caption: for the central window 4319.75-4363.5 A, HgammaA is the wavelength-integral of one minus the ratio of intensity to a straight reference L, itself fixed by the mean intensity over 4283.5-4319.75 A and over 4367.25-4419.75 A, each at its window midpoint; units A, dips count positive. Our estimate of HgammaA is -2.7 A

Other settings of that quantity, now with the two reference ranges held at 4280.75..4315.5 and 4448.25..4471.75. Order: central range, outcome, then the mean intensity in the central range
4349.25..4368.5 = -3.3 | 14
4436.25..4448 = -0.7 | 14.5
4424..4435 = -0.4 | 13.9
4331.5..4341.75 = -0.4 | 12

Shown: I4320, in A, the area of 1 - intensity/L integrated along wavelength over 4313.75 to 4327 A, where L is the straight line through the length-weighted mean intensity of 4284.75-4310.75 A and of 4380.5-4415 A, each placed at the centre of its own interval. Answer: -2.5 A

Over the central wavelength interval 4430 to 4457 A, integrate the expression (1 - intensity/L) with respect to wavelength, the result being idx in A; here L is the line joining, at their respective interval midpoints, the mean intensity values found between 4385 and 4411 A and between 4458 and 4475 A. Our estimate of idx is -0.11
